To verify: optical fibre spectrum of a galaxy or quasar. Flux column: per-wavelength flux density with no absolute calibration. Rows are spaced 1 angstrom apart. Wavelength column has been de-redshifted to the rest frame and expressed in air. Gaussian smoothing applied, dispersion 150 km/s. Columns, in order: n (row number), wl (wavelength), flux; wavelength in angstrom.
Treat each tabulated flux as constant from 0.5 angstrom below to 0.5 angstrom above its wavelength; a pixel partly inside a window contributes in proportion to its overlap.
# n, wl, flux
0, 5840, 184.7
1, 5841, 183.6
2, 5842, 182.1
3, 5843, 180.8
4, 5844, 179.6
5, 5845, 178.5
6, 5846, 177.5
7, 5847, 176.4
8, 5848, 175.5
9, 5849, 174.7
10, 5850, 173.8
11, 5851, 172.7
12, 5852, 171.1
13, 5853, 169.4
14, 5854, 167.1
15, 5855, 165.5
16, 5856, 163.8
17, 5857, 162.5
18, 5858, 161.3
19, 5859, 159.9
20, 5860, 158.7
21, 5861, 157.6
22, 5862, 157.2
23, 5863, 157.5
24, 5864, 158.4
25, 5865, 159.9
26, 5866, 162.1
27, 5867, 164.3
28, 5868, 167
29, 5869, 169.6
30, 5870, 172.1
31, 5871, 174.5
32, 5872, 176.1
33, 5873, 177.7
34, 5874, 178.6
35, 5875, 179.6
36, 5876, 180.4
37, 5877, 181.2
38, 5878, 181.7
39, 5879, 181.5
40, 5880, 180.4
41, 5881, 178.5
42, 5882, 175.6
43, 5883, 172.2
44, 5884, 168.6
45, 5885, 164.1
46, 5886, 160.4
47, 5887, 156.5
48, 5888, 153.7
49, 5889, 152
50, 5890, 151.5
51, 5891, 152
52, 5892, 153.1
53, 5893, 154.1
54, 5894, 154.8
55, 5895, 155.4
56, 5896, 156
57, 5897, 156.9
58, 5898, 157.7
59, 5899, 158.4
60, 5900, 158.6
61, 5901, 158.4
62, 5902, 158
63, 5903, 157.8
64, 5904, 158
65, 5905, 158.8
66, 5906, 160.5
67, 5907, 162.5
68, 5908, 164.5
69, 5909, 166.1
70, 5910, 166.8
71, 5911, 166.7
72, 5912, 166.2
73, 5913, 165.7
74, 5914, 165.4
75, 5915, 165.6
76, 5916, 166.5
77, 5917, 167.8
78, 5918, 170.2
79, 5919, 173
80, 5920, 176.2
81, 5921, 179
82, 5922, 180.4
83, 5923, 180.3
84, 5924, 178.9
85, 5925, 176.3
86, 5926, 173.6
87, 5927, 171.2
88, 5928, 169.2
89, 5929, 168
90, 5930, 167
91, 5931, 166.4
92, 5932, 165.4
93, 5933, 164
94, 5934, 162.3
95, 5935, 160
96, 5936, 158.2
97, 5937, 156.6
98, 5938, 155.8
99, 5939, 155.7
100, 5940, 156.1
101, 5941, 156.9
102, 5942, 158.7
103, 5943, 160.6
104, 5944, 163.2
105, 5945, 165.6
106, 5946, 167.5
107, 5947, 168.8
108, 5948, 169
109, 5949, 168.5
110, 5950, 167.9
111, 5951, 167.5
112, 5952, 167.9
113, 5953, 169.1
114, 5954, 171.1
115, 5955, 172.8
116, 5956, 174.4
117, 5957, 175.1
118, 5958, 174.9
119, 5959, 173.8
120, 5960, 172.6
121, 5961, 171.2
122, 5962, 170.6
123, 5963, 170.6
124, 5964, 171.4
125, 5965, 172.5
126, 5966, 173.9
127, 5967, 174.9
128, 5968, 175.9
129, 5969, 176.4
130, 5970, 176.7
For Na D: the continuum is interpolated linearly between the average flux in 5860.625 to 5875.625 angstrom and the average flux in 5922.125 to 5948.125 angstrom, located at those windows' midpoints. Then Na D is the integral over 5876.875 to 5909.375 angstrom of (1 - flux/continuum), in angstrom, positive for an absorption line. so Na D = 0.9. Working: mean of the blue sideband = 168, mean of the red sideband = 165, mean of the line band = 162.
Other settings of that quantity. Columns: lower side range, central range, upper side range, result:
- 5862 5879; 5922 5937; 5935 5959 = -0.2 angstrom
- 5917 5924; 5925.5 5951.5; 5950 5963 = 1.5 angstrom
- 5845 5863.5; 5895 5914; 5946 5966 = 0.9 angstrom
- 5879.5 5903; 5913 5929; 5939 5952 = -1.0 angstrom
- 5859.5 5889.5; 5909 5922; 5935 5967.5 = -0.1 angstrom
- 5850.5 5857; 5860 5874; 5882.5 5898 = -0.2 angstrom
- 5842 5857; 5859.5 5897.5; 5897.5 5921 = 0.7 angstrom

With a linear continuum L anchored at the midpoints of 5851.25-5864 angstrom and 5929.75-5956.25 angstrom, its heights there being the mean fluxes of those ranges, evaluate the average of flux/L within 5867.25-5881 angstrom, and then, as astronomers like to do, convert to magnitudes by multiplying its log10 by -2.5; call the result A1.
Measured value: -0.09 mag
